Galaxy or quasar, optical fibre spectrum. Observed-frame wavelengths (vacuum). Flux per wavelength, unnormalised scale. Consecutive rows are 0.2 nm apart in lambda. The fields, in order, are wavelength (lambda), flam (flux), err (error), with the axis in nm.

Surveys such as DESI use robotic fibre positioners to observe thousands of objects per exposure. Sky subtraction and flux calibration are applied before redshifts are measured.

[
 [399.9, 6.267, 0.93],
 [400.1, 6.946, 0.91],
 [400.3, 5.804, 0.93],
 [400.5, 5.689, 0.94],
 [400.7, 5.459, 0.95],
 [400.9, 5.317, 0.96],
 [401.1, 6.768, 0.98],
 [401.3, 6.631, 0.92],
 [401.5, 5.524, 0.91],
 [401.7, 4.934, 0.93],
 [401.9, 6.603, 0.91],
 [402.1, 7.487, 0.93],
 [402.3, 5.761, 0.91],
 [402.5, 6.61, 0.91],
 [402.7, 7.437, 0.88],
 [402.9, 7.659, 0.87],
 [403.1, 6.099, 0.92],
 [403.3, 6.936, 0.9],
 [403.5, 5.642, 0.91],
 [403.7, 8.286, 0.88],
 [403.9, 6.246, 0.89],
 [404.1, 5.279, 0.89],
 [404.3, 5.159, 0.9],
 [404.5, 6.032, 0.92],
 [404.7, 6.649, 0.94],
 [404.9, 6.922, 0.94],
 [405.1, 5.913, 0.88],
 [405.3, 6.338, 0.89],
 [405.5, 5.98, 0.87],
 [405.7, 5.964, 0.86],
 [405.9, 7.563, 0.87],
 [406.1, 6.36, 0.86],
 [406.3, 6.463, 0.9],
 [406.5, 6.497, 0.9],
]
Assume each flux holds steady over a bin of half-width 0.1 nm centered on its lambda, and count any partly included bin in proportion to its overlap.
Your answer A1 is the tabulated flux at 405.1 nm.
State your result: 5.913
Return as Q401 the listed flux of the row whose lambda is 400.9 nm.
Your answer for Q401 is 5.317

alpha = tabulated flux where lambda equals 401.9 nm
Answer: 6.603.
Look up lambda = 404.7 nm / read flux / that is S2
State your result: 6.649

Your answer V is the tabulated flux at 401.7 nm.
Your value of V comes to 4.934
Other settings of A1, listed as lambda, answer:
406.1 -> 6.36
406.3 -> 6.463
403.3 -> 6.936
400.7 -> 5.459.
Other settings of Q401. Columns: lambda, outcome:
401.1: 6.768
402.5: 6.61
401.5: 5.524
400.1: 6.946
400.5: 5.689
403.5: 5.642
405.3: 6.338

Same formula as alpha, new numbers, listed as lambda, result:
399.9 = 6.267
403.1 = 6.099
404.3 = 5.159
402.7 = 7.437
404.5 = 6.032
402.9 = 7.659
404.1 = 5.279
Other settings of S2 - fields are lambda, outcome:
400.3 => 5.804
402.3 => 5.761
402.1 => 7.487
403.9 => 6.246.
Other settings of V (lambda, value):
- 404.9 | 6.922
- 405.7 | 5.964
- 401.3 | 6.631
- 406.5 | 6.497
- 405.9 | 7.563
